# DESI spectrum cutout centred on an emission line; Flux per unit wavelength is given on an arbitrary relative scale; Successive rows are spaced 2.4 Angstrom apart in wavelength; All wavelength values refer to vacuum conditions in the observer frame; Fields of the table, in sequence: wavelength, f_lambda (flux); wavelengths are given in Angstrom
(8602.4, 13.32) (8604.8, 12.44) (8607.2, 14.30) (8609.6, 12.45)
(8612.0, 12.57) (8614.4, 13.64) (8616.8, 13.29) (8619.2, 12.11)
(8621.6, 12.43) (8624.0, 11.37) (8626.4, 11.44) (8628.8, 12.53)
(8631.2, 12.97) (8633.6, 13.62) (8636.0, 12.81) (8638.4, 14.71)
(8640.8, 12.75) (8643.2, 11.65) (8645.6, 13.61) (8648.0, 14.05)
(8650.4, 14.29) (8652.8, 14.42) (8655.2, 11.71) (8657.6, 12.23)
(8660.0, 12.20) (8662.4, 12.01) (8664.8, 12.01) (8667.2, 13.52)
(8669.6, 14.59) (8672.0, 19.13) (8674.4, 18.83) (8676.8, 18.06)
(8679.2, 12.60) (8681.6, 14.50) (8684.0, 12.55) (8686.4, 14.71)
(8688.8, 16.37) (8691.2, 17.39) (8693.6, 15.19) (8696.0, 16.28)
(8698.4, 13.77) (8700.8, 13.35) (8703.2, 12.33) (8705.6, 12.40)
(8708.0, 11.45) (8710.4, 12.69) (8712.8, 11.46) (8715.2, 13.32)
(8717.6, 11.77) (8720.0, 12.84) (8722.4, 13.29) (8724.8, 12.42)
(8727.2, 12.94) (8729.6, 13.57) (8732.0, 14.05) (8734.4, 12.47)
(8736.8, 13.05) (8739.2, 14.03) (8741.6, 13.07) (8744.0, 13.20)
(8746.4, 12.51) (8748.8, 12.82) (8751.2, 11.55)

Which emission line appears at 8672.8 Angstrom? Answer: [S II]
